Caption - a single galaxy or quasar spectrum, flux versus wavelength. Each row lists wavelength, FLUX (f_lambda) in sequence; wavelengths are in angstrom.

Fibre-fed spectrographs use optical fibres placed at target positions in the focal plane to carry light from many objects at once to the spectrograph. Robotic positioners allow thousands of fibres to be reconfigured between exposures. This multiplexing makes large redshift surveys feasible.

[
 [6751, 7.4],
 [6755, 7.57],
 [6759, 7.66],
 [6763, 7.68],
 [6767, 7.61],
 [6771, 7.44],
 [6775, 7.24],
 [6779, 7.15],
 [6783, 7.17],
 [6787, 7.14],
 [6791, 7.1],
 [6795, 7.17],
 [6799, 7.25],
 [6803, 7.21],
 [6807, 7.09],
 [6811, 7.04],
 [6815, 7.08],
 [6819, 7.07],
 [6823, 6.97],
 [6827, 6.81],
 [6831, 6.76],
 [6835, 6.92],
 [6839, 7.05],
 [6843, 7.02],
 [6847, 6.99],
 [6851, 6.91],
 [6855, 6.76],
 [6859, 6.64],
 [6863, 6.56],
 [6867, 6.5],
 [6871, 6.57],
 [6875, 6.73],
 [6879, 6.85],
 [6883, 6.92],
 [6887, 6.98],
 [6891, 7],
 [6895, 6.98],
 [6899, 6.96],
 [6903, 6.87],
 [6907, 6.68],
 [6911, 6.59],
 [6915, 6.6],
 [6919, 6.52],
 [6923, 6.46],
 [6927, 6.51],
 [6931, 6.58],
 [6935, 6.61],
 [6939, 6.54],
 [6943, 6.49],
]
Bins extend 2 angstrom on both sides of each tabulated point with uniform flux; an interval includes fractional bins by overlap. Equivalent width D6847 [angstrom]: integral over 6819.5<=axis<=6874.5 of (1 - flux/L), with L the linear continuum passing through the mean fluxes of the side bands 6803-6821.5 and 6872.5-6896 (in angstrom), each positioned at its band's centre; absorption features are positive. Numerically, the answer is 1.5 angstrom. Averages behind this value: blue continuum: 7.08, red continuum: 6.9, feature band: 6.81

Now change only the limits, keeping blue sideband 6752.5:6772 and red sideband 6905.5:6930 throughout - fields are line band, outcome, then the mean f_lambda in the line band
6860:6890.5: 0.4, 6.74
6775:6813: 1.2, 7.15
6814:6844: 0.8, 6.95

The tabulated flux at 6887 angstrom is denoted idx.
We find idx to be 6.98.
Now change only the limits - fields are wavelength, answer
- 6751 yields 7.4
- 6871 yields 6.57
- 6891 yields 7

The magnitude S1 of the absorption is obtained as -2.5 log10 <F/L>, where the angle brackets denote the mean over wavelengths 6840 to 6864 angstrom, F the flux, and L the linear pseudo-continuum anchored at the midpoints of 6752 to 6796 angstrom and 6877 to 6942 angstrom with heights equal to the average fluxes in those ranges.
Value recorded 0.025 mag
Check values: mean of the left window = 7.36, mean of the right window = 6.72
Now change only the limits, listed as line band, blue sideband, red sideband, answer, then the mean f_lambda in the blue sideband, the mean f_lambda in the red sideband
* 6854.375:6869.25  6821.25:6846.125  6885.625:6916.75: 0.046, 6.92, 6.83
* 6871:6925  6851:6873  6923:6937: -0.030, 6.63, 6.55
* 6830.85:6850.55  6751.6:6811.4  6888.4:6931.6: 0.011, 7.31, 6.71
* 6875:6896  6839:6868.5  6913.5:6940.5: -0.038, 6.79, 6.54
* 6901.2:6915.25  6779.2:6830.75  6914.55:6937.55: -0.012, 7.08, 6.54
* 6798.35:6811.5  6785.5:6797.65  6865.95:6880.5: -0.013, 7.14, 6.67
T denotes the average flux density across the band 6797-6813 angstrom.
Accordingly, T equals 7.15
